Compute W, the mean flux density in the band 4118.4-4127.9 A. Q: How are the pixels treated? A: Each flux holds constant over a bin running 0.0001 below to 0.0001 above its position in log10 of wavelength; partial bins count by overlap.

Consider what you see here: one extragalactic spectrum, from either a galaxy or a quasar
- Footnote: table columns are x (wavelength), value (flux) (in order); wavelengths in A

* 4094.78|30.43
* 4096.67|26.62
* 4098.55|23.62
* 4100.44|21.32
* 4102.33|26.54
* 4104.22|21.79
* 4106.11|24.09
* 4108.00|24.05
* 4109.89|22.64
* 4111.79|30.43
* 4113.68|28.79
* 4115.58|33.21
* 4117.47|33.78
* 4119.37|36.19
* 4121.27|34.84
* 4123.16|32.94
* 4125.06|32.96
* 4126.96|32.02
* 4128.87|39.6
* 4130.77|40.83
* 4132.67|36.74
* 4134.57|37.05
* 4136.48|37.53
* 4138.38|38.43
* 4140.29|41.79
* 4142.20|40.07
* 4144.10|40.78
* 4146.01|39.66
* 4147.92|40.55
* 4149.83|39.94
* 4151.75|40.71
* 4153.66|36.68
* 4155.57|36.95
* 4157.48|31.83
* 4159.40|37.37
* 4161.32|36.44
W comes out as 33.8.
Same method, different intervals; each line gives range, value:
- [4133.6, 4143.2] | 39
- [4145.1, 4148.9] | 40.1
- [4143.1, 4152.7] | 40.3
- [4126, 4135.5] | 37.2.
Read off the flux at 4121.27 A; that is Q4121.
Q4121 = 34.84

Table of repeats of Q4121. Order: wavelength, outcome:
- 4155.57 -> 36.95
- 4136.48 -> 37.53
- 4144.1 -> 40.78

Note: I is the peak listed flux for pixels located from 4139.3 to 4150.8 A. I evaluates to 41.79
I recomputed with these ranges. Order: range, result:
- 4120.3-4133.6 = 40.83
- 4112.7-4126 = 36.19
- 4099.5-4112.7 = 30.43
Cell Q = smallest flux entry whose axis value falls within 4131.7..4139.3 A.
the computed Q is 36.74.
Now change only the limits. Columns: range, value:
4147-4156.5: 36.68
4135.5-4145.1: 37.53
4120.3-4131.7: 32.02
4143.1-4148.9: 39.66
